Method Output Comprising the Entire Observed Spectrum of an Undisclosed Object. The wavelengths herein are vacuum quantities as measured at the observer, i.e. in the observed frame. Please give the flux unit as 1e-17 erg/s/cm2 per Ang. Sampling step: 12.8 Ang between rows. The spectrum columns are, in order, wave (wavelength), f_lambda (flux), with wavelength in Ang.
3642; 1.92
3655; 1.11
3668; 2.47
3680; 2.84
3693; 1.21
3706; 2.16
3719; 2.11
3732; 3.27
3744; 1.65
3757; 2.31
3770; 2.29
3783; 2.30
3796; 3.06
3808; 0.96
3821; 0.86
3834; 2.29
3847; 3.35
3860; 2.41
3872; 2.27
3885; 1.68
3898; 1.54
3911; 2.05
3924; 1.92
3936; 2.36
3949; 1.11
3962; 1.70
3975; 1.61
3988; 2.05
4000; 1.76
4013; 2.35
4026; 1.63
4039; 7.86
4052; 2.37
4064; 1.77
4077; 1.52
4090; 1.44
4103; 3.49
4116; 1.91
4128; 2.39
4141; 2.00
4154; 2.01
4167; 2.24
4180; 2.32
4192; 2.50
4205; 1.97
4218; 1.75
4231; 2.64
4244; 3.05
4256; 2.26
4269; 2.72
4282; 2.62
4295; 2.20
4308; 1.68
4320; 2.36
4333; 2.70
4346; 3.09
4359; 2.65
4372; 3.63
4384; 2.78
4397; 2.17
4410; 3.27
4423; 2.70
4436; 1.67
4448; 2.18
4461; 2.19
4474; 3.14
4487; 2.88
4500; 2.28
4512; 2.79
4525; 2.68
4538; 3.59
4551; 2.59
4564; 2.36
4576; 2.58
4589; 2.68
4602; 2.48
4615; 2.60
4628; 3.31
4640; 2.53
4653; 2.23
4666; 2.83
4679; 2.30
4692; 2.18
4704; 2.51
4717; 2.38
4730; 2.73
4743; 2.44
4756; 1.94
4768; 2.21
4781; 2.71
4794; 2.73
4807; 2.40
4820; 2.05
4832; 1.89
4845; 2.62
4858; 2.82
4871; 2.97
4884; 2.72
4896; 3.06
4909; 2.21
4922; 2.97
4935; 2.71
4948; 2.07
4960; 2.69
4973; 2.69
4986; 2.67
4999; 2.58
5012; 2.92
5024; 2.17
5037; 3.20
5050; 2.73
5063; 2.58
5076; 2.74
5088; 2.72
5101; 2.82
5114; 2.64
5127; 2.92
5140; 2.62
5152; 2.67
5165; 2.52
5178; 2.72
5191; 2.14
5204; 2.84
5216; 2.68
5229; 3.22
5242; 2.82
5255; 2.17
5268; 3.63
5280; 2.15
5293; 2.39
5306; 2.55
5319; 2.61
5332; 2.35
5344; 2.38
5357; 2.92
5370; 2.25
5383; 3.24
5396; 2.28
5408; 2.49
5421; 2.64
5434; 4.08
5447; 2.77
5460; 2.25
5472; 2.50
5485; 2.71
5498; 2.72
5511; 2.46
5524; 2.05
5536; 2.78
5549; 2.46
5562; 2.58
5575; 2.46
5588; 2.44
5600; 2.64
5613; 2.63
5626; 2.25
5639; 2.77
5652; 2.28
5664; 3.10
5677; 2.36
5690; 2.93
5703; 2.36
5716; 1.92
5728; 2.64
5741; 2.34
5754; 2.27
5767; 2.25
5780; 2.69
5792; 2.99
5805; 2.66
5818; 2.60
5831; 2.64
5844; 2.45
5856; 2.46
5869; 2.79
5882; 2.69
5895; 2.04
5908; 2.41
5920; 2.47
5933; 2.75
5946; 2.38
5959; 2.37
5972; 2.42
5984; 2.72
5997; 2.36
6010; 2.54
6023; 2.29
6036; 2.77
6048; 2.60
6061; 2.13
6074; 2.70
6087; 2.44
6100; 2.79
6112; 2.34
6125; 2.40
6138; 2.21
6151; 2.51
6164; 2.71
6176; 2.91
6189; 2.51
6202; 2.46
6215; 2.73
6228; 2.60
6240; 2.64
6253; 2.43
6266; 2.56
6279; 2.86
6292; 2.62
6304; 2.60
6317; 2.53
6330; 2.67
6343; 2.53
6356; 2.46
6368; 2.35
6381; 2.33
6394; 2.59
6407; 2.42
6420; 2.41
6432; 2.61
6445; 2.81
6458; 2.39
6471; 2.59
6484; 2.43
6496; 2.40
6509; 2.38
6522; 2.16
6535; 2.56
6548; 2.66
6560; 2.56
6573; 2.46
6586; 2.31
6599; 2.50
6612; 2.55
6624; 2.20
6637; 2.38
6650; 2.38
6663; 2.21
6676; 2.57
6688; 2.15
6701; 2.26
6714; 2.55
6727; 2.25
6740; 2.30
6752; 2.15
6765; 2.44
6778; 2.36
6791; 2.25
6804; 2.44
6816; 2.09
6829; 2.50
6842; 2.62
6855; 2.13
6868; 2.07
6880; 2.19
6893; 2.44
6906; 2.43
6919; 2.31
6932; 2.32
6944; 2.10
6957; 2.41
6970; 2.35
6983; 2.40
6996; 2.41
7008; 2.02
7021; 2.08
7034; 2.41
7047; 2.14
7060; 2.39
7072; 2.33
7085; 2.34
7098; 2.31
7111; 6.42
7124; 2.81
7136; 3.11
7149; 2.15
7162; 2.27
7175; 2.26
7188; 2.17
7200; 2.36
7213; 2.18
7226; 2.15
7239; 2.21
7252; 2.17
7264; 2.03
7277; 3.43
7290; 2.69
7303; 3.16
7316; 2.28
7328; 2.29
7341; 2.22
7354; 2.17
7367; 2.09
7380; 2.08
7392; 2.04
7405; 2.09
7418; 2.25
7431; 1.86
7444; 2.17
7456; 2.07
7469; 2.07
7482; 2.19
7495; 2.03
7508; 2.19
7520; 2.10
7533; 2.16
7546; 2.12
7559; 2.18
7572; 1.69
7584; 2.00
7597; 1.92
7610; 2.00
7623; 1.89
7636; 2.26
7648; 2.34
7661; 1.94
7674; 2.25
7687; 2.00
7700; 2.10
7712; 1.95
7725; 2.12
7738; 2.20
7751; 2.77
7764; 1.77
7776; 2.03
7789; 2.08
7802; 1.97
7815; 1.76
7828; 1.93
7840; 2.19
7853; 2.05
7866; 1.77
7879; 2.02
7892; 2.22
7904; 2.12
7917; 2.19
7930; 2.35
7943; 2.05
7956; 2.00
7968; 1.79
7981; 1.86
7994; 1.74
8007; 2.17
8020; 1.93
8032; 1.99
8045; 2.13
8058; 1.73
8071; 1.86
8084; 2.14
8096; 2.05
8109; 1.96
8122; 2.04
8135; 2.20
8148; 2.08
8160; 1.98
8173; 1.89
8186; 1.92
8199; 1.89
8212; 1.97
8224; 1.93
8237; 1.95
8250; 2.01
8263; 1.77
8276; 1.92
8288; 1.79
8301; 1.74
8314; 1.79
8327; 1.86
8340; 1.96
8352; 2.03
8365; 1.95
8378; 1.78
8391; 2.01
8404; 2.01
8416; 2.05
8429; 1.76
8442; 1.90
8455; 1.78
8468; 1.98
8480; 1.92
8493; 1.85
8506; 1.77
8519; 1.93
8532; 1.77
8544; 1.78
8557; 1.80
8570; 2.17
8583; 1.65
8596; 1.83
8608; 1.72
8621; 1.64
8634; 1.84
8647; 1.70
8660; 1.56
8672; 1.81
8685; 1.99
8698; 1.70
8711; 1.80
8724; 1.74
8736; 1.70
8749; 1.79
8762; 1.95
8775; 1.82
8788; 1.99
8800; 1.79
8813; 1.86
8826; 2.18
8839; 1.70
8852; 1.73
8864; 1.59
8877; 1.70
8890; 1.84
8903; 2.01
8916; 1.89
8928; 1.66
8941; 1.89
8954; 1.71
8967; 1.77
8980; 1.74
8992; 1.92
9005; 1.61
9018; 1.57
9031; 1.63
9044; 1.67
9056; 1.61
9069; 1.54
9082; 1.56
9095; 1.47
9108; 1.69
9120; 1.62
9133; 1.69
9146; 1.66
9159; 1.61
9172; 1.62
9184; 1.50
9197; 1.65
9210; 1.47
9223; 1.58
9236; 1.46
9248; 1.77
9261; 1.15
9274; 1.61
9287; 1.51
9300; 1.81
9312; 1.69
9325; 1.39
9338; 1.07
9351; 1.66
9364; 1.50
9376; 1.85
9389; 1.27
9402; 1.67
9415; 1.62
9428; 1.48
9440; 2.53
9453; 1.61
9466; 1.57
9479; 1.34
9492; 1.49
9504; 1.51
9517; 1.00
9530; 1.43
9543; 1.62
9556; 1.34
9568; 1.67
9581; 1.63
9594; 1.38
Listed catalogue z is 0.084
